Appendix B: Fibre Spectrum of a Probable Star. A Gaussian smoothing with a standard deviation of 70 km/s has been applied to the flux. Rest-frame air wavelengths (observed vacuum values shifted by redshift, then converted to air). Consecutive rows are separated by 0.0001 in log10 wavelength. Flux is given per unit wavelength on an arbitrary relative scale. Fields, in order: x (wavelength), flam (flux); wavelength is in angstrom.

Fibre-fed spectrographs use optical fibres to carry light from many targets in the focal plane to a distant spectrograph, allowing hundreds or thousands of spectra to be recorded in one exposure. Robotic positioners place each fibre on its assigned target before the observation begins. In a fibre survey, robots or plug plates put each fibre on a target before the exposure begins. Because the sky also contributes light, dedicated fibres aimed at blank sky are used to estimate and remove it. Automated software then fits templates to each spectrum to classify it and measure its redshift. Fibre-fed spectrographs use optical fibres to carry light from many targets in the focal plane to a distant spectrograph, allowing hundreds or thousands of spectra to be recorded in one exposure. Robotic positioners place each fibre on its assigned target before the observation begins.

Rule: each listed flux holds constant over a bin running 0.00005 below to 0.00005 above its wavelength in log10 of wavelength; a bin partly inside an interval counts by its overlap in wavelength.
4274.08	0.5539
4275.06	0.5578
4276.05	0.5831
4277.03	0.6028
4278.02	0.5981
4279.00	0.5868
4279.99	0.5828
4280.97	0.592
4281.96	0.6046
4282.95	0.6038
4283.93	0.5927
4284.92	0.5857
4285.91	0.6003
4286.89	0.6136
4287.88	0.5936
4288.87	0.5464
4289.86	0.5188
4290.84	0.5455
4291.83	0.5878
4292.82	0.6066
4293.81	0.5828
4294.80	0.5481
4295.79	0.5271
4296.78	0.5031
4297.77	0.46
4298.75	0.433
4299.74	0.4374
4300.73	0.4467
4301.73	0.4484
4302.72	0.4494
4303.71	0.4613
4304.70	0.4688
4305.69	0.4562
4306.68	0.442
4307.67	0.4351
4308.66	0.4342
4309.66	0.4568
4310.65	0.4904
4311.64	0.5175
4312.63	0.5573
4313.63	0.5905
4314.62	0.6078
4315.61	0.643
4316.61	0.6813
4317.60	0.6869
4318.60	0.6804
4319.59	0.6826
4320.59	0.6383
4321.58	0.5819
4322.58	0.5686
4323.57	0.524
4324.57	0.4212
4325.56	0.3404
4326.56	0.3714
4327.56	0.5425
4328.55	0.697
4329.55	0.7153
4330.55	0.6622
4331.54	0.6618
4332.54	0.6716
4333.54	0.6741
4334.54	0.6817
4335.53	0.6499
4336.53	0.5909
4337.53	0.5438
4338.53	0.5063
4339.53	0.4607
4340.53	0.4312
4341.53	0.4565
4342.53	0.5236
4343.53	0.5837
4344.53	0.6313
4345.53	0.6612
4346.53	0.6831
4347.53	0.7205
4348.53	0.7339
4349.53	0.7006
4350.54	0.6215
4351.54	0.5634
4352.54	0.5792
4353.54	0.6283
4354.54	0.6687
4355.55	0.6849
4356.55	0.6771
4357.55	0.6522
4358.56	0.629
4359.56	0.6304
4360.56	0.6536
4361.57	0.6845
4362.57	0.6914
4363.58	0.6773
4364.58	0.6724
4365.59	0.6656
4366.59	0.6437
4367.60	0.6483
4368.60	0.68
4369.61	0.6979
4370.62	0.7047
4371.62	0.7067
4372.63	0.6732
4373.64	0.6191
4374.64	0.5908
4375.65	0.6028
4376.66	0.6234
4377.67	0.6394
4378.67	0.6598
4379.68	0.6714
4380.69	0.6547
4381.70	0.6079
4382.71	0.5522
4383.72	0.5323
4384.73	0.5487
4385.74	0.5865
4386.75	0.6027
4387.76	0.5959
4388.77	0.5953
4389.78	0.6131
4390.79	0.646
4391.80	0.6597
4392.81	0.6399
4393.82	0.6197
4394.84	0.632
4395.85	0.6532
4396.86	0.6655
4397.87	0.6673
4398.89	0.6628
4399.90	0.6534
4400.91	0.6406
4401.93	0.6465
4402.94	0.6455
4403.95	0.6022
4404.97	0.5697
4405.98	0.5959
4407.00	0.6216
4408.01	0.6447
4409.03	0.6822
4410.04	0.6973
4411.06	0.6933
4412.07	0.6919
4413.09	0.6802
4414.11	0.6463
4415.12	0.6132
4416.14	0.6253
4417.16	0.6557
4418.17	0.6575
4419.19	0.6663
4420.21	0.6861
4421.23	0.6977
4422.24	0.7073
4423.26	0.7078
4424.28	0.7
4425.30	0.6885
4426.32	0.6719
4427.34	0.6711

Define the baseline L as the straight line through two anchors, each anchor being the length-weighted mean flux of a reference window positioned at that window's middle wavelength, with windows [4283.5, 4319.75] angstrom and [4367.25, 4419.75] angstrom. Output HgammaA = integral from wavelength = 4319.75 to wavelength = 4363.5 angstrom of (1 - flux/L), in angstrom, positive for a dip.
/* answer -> -1.8 angstrom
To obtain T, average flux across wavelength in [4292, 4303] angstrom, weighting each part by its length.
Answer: 0.498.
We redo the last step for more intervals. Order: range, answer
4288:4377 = 0.586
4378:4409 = 0.624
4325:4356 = 0.601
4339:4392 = 0.628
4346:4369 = 0.66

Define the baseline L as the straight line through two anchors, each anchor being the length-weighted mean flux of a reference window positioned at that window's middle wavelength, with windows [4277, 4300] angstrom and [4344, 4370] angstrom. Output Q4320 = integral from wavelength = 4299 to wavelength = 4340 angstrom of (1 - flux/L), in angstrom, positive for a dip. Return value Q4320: 3.8 angstrom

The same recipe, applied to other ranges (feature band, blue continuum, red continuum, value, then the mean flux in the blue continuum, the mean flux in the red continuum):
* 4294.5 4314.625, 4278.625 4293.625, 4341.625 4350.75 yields 4.1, 0.584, 0.643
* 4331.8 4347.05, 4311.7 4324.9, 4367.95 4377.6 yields 0.9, 0.604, 0.654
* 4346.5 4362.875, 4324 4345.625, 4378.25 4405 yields -2.0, 0.565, 0.624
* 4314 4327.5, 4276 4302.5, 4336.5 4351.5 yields 0.0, 0.551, 0.589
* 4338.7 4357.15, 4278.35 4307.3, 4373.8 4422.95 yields -0.7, 0.532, 0.637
